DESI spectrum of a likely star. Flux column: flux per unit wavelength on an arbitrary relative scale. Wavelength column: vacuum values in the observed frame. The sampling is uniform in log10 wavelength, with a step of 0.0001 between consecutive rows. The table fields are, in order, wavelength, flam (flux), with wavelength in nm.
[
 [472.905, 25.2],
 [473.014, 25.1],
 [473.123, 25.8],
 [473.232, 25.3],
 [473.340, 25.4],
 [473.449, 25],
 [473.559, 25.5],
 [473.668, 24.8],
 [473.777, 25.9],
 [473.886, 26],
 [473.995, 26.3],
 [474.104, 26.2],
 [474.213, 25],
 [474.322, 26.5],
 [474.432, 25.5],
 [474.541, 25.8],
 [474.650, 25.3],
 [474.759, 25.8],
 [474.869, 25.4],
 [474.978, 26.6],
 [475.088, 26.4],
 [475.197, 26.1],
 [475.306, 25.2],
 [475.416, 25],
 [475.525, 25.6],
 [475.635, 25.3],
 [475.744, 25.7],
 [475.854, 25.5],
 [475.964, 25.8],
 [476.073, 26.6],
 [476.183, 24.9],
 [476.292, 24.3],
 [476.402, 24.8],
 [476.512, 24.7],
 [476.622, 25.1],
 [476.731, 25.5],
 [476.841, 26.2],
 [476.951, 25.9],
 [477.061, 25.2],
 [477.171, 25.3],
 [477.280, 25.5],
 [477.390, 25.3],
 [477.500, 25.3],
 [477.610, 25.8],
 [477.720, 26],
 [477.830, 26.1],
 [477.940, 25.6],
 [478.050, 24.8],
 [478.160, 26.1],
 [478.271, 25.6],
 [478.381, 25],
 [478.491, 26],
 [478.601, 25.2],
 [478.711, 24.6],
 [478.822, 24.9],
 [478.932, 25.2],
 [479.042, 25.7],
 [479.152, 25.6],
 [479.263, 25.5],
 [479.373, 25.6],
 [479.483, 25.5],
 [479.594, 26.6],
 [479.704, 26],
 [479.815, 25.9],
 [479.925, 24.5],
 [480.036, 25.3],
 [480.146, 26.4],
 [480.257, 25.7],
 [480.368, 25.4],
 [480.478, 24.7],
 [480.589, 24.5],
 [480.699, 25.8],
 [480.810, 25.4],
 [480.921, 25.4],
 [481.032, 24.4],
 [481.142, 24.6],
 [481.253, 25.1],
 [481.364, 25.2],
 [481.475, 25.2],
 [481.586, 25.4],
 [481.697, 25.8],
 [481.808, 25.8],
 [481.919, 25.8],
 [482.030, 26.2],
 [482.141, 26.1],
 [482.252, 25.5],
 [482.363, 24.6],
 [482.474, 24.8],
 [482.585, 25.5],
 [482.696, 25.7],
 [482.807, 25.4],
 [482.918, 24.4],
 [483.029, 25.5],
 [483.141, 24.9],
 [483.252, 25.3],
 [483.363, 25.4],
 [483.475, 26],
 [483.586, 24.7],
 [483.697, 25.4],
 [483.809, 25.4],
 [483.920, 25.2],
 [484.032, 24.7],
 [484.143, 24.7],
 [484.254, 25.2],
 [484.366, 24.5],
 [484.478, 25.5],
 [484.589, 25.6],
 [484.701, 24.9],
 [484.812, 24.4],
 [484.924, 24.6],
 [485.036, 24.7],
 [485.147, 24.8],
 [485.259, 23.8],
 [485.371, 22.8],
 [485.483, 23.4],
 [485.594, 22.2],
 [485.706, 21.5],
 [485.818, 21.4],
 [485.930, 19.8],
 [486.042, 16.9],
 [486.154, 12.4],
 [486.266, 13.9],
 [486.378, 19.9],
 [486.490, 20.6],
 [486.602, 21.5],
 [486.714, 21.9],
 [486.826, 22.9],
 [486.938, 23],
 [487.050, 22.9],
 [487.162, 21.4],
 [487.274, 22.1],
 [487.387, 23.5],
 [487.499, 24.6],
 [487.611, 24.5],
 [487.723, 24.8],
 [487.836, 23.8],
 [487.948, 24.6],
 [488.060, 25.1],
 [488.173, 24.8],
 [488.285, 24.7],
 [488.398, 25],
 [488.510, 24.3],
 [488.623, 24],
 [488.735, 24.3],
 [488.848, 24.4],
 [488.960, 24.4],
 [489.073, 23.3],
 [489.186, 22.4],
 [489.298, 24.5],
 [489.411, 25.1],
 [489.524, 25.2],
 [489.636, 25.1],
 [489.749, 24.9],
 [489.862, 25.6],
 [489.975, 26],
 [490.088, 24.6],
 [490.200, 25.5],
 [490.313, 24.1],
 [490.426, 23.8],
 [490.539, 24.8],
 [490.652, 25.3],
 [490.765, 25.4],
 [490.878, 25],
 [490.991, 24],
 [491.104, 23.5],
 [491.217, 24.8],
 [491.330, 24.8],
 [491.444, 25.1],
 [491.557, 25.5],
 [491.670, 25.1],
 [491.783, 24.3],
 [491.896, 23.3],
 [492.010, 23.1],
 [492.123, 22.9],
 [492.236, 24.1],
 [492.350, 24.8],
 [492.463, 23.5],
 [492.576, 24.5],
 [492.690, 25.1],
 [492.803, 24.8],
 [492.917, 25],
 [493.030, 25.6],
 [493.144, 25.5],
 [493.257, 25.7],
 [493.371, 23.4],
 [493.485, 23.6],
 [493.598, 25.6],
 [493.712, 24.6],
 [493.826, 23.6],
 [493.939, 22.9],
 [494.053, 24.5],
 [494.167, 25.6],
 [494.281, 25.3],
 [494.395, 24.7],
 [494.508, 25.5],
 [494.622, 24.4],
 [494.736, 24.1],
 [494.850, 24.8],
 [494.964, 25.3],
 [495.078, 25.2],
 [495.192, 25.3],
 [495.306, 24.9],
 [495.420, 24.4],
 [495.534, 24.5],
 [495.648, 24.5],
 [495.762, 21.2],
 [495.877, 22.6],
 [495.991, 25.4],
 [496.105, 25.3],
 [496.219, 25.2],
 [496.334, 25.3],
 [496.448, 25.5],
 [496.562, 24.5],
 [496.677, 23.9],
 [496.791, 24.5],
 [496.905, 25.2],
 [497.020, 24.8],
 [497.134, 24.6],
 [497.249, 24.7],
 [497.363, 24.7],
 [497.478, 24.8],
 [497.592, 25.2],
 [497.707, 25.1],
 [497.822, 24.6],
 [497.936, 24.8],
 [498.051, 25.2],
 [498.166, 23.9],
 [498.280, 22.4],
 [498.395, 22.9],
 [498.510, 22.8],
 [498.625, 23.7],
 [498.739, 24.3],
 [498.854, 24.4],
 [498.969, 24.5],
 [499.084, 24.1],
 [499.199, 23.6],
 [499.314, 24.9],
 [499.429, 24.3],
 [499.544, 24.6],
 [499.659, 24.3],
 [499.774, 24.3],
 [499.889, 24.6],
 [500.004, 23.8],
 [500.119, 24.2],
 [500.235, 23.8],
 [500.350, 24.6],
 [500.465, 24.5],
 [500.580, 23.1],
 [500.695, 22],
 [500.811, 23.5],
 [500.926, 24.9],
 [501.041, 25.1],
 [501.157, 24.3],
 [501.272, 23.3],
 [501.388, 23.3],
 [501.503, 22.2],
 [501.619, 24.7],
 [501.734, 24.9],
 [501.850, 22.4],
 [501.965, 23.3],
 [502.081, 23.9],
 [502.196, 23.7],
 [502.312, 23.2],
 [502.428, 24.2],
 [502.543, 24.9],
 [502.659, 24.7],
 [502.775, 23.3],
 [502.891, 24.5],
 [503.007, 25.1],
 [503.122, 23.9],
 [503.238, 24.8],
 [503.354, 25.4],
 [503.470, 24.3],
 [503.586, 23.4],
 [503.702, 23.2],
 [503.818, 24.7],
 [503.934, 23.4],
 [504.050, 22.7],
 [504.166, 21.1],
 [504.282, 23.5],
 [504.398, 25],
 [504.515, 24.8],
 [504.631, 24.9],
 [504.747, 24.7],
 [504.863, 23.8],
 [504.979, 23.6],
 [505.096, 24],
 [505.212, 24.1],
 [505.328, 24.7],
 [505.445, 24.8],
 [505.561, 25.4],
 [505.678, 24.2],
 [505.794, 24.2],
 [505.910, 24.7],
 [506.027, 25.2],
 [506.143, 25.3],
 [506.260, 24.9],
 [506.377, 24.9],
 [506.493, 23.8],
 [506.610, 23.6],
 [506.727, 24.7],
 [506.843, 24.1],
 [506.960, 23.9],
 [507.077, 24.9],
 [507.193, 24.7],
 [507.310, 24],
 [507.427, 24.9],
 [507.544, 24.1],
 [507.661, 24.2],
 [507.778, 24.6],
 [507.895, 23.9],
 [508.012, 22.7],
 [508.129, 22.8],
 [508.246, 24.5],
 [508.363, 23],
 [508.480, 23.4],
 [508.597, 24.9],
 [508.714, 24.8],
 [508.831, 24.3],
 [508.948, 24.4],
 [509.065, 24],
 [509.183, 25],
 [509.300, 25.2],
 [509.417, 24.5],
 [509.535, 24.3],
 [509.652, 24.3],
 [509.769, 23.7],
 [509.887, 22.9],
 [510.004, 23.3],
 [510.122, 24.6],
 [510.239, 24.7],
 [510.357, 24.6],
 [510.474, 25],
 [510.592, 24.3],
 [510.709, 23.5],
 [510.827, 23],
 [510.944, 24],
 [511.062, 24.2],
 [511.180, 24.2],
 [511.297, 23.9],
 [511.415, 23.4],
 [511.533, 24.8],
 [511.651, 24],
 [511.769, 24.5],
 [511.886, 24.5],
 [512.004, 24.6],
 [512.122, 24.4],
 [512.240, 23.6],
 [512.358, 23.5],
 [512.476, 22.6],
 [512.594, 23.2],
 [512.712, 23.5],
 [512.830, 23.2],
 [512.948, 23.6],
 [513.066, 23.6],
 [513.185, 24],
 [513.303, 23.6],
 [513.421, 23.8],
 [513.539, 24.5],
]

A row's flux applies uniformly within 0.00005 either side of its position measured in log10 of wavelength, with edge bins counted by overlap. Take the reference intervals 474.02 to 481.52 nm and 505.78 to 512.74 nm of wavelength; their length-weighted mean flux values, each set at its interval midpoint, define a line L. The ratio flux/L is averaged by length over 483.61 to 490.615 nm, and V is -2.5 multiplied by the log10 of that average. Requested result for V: 0.07 mag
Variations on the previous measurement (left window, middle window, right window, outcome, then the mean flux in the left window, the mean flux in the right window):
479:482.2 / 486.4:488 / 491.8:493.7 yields 0.09 mag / 25.5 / 24.4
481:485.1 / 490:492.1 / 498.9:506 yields 0.01 mag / 25.2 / 24.1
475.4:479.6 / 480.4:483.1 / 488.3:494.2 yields -0.01 mag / 25.5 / 24.5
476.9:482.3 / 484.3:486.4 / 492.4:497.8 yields 0.15 mag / 25.5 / 24.7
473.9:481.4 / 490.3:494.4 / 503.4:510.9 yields 0.01 mag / 25.5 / 24.2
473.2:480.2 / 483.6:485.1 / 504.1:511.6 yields 0.01 mag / 25.6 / 24.2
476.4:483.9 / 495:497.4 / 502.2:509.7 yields 0.00 mag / 25.4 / 24.2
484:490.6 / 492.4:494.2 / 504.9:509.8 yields -0.04 mag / 23.4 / 24.3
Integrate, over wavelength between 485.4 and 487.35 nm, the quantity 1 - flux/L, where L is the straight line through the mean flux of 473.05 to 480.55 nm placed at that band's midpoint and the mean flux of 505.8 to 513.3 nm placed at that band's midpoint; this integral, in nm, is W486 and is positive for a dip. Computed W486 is 0.36 nm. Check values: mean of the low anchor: 25.5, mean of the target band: 20.5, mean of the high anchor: 24.1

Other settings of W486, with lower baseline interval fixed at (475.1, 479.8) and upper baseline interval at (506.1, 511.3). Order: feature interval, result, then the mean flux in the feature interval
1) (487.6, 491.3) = 0.059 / 24.6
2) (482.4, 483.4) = 0.003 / 25.2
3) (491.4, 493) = 0.032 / 24.4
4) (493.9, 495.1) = 0.001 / 24.8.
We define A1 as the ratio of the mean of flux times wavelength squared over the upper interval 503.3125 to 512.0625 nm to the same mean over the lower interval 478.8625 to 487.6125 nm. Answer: 1.1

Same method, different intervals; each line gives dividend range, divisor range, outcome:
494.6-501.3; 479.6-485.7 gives 1.03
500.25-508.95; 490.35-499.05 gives 1.02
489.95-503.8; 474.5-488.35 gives 1.06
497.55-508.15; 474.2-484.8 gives 1.04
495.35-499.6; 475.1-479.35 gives 1.04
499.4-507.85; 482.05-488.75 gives 1.10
